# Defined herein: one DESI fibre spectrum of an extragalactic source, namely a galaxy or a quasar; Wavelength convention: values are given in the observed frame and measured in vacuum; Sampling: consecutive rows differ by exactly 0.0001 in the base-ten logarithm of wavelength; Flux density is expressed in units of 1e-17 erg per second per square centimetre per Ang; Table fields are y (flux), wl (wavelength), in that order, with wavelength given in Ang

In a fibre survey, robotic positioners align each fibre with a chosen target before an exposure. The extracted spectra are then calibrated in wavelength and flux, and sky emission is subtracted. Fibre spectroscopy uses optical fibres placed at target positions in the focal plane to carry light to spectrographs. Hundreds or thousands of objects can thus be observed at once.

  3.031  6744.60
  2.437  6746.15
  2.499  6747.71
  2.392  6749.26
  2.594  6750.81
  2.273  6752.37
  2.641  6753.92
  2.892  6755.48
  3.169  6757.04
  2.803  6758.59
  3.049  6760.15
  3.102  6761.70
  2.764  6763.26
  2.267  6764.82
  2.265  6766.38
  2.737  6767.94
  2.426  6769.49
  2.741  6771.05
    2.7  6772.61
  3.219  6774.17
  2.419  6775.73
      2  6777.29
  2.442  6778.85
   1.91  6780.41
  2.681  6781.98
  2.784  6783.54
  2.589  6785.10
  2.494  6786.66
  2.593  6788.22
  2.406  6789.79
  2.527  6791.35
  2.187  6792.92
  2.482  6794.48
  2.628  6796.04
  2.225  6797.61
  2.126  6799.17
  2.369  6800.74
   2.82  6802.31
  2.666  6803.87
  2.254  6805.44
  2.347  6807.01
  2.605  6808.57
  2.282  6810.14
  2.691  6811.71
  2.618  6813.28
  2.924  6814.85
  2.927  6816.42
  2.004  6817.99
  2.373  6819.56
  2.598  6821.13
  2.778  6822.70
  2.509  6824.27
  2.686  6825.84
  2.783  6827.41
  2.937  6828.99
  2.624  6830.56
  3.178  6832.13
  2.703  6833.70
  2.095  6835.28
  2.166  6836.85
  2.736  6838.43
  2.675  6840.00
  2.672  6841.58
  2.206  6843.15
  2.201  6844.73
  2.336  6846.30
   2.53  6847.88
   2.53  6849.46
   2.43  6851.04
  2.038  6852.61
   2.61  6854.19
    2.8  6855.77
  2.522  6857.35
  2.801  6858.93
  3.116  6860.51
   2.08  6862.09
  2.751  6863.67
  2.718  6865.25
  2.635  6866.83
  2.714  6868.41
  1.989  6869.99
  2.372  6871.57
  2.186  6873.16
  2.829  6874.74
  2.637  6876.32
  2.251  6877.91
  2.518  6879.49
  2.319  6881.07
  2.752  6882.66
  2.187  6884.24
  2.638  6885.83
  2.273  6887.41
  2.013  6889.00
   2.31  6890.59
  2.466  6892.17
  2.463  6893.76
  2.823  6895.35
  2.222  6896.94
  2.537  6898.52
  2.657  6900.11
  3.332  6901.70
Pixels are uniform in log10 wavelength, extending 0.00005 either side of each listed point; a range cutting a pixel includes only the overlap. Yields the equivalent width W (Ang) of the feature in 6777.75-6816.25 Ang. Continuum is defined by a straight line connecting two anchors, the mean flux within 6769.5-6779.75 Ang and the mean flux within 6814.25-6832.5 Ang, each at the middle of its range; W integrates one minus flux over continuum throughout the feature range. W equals 1.92 Ang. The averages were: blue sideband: 2.57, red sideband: 2.68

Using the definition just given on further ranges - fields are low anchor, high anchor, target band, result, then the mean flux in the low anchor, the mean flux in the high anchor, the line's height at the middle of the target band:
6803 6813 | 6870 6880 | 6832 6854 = 0.07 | 2.49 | 2.43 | 2.45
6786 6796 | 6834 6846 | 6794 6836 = -2.30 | 2.46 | 2.4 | 2.43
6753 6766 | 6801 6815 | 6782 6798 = 0.87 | 2.81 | 2.55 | 2.65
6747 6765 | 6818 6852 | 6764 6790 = 1.56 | 2.72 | 2.54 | 2.67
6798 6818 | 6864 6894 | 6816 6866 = -1.58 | 2.52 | 2.44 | 2.48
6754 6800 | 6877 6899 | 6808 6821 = -0.18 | 2.57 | 2.41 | 2.52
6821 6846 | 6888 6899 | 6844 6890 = 0.18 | 2.59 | 2.4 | 2.48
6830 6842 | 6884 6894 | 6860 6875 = -0.44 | 2.6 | 2.34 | 2.44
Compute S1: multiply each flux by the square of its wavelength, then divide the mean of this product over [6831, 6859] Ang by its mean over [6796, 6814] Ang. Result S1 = 1.0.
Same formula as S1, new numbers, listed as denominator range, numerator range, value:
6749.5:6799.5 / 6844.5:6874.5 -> 1.00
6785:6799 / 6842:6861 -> 1.04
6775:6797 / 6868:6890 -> 1.01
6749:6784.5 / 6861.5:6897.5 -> 0.96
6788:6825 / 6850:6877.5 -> 1.03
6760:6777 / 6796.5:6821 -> 0.94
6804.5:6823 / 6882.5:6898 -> 0.97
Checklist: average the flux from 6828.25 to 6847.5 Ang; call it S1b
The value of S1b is 2.54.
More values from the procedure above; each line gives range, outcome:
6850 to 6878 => 2.53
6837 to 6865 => 2.53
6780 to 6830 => 2.53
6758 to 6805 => 2.54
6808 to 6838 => 2.61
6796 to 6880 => 2.53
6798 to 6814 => 2.47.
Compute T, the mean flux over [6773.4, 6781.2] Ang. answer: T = 2.39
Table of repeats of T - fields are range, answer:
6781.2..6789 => 2.63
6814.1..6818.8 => 2.61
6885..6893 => 2.34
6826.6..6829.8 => 2.85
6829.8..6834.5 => 2.84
